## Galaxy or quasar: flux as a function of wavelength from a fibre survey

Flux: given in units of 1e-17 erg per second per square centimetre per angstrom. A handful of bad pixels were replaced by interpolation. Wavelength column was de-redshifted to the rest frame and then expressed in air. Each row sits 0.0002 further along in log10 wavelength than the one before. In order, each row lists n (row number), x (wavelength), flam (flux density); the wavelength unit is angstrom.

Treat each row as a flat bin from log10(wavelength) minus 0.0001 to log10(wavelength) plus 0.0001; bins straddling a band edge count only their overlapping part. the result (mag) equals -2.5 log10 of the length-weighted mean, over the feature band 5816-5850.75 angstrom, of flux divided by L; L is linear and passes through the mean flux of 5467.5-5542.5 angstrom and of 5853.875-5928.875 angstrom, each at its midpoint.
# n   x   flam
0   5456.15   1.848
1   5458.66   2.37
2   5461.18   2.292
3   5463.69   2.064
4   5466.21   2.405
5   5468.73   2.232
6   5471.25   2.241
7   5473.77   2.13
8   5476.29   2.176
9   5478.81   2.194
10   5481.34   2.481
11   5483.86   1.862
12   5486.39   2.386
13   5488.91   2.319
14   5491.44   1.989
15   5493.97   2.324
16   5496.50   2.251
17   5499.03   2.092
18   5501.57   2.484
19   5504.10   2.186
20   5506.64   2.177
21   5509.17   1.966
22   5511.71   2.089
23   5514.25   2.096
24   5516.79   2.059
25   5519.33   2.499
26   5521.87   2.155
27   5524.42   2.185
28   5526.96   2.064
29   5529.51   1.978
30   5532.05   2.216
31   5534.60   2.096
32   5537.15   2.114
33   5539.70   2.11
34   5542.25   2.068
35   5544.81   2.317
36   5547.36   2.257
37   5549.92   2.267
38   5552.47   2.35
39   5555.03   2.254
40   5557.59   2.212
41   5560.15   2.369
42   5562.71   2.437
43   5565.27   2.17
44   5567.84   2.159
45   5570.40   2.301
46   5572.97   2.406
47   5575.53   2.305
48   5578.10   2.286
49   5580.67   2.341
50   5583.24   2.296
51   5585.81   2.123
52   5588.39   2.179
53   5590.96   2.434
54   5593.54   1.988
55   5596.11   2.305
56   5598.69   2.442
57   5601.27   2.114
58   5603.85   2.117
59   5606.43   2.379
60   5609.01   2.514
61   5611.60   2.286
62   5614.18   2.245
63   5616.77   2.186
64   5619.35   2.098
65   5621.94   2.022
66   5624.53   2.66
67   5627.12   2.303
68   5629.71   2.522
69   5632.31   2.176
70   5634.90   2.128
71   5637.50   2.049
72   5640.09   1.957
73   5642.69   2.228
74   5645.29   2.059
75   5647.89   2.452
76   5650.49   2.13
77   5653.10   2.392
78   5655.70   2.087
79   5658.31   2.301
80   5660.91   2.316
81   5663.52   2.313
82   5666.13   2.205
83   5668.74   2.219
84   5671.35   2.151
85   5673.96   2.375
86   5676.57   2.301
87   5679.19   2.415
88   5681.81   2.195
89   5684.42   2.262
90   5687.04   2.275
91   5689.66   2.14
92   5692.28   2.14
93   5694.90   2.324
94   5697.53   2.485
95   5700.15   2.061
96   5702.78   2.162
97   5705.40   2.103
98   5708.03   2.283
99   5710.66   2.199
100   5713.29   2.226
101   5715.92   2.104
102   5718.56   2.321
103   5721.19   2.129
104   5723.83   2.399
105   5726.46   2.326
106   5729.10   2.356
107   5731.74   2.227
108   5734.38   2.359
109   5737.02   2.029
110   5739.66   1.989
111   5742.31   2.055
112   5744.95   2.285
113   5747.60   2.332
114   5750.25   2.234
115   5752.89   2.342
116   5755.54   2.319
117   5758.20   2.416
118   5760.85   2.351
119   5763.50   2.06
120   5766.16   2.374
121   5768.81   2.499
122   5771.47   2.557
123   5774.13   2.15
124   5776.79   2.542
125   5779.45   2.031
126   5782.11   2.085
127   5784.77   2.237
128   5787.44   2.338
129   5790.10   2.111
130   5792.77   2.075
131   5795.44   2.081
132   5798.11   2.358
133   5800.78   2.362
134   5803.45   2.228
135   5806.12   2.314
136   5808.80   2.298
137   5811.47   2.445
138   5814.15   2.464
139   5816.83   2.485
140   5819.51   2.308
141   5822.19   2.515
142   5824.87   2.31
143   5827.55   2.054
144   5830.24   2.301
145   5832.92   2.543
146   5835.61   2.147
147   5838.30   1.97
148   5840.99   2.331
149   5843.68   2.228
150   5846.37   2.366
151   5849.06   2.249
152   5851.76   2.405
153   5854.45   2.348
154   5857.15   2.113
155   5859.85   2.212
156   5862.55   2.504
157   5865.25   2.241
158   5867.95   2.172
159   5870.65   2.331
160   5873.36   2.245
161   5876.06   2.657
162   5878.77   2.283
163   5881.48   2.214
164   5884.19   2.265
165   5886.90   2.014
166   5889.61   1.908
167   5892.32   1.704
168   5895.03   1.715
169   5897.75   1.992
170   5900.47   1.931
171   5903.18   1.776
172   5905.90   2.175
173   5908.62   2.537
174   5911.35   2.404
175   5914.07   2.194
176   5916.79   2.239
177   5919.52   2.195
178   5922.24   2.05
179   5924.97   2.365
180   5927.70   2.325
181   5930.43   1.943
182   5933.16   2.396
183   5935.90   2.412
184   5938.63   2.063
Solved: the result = -0.05 mag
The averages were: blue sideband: 2.18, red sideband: 2.18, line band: 2.29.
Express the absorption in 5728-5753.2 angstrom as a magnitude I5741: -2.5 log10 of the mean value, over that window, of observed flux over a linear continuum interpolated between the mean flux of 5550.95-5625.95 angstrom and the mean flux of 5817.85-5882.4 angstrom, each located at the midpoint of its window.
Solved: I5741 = 0.03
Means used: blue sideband 2.28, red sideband 2.3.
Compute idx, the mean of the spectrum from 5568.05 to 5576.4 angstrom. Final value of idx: 2.32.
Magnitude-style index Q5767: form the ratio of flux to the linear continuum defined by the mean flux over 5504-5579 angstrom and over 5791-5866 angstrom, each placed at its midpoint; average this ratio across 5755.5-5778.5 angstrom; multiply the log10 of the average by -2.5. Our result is -0.04 mag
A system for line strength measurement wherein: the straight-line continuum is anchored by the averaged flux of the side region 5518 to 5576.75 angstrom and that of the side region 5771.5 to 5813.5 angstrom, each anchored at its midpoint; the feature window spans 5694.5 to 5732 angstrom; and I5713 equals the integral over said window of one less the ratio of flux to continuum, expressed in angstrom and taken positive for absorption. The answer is 0.0 angstrom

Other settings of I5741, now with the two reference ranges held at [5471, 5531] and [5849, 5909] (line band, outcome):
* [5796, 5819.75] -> -0.09 mag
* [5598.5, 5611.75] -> -0.06 mag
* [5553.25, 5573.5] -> -0.05 mag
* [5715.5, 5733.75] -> -0.05 mag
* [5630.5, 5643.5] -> 0.03 mag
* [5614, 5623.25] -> 0.03 mag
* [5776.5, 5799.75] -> -0.01 mag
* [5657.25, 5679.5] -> -0.05 mag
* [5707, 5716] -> -0.02 mag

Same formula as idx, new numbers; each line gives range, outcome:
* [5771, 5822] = 2.29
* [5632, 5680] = 2.22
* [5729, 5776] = 2.28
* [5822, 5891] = 2.26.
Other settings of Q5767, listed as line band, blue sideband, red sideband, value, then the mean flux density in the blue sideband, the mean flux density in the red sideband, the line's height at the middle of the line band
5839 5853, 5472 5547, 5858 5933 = -0.06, 2.18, 2.17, 2.17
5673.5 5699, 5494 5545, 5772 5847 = -0.03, 2.16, 2.28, 2.23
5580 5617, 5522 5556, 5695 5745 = -0.04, 2.17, 2.22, 2.19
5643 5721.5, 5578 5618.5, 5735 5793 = 0.01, 2.26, 2.25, 2.26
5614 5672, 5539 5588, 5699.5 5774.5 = 0.02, 2.26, 2.25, 2.26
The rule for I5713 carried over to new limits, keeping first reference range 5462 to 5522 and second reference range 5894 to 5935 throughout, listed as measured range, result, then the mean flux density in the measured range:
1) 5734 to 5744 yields 0.39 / 2.09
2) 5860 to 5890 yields -1.48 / 2.27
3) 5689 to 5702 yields -0.30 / 2.23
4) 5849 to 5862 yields -0.72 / 2.28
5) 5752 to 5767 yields -0.92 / 2.31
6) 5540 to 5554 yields -0.28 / 2.24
